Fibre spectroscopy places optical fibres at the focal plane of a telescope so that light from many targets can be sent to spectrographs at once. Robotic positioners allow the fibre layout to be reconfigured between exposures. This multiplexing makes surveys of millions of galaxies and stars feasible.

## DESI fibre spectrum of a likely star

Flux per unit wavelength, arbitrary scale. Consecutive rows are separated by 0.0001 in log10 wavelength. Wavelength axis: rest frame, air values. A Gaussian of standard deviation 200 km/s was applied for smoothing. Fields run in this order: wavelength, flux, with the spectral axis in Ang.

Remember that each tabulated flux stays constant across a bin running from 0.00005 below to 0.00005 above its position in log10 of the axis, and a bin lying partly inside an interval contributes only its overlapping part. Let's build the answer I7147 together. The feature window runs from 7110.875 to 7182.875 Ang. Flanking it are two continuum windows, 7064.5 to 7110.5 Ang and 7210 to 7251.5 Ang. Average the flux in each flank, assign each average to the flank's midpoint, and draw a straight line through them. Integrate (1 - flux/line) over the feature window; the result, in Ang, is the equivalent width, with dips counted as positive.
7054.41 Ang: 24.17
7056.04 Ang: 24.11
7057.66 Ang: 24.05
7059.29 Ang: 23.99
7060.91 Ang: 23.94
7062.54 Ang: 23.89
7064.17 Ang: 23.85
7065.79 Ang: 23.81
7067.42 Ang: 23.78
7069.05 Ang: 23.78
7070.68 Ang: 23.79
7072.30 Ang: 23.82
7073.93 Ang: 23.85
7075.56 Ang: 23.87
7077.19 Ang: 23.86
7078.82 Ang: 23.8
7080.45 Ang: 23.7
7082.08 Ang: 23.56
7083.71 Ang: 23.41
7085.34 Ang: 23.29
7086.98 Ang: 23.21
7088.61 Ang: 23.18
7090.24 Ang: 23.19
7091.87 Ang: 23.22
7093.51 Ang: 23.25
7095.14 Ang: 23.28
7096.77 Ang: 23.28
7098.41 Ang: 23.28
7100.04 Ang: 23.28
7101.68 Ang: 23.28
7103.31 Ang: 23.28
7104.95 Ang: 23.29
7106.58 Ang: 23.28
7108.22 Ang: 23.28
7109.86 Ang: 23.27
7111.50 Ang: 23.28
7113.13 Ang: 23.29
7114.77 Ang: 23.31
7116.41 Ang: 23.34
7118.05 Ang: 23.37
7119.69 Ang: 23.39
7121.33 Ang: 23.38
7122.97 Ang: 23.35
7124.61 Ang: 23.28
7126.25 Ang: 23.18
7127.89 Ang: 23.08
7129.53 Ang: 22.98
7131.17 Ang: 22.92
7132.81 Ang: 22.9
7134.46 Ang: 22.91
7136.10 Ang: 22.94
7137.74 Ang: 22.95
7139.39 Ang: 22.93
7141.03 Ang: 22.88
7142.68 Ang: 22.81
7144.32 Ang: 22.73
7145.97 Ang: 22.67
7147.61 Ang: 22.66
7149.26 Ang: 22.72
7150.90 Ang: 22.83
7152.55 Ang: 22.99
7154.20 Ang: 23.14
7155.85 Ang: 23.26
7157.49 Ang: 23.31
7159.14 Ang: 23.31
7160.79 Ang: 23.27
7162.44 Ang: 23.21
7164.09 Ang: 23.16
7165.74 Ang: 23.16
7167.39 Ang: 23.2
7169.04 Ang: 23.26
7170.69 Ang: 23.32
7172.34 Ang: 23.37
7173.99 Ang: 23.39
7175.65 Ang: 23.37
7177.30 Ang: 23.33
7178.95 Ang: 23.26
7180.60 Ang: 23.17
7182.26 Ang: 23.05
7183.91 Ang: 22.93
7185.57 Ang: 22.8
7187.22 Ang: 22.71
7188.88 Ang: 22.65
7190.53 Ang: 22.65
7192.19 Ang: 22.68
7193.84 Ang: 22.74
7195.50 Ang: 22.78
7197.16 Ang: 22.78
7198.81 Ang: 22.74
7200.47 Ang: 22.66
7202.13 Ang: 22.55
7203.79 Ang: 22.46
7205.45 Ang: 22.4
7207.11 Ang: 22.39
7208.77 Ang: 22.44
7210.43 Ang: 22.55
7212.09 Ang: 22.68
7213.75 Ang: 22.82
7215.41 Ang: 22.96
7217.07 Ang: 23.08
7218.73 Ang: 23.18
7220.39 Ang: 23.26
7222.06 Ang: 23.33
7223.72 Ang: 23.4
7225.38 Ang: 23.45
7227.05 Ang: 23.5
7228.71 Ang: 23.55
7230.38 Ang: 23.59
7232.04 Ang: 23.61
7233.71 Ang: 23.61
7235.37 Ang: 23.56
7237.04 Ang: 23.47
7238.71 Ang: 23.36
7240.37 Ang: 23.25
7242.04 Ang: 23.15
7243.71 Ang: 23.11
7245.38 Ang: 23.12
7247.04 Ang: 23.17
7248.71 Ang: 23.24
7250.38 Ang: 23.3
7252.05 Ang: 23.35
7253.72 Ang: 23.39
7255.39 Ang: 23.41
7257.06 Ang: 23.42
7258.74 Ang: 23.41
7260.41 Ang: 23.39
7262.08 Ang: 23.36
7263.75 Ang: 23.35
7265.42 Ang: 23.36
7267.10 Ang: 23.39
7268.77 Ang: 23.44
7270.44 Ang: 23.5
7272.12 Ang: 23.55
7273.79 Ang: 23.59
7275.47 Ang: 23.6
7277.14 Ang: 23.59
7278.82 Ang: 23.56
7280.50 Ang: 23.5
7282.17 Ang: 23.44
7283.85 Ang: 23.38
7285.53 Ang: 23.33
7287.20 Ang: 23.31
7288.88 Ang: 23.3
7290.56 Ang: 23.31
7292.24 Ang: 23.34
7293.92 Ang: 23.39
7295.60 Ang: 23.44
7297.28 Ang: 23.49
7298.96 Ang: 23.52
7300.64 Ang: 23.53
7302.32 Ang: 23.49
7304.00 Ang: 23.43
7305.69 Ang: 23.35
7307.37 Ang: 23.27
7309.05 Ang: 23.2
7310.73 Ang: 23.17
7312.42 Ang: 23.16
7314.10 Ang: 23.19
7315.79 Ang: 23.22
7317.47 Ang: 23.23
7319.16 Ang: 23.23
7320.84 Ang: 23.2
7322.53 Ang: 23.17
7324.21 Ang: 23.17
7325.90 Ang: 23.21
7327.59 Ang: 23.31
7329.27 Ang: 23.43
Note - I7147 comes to 0.8 Ang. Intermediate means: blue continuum 23.5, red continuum 23.3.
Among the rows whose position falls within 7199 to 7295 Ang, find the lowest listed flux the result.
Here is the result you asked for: 22.39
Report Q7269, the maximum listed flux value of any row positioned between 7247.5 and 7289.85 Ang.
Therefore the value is 23.6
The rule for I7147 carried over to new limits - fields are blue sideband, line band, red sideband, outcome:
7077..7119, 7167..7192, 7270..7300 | 0.3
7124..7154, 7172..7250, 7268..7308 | 0.4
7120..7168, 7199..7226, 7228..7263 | 0.5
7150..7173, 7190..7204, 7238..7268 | 0.3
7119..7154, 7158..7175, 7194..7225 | -0.3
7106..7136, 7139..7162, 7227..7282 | 0.3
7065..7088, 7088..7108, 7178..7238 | 0.3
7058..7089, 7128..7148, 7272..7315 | 0.6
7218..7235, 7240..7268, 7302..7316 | 0.1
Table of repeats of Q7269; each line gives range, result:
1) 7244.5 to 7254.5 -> 23.39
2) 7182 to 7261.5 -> 23.61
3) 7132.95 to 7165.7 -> 23.31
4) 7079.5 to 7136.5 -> 23.7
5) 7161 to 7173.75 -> 23.37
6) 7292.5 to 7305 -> 23.53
